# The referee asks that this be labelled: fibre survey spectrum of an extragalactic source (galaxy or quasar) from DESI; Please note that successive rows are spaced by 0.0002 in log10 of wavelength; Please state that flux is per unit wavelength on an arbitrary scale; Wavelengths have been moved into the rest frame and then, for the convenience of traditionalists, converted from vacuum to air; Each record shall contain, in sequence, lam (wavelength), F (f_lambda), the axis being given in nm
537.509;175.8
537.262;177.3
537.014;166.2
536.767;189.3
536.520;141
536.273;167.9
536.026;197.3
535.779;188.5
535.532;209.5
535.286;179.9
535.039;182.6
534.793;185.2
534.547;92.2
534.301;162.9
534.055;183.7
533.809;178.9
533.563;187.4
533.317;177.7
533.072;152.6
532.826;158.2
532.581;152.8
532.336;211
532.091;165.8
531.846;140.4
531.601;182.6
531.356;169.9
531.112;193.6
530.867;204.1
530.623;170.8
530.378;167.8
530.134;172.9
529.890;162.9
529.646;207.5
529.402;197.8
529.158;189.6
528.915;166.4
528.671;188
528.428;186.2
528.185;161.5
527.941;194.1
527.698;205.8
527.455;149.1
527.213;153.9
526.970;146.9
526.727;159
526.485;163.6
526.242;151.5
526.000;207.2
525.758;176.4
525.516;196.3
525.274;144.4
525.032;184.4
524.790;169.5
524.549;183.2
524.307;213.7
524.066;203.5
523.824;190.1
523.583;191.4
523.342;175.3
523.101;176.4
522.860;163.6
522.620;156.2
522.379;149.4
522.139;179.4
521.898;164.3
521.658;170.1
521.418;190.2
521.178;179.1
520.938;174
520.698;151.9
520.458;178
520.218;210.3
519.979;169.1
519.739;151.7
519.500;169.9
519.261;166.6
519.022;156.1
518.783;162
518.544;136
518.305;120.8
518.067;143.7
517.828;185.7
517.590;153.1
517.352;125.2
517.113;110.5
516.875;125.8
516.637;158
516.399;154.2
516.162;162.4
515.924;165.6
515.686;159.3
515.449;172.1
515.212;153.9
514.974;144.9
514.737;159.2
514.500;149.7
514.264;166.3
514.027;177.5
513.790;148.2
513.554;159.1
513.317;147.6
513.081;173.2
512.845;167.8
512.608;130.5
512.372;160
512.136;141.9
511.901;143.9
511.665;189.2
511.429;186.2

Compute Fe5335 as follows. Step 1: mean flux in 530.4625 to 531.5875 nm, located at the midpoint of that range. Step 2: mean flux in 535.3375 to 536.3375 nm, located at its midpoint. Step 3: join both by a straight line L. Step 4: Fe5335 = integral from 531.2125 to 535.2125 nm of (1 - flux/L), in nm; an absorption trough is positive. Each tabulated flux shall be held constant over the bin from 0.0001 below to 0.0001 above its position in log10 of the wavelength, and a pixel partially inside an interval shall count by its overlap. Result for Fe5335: 0.41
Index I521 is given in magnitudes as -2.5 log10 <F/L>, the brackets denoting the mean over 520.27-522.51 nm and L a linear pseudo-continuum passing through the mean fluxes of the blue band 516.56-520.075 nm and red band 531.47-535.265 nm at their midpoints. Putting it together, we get -0.13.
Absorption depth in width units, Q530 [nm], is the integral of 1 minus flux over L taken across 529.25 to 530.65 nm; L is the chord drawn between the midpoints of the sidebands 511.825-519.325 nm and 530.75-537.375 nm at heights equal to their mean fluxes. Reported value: -0.10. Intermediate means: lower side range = 152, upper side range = 174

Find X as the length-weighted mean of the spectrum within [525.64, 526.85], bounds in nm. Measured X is 171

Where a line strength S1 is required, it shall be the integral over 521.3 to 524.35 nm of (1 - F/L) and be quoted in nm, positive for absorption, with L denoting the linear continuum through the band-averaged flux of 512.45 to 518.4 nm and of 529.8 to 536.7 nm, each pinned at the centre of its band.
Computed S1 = -0.31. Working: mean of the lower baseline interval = 153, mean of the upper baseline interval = 173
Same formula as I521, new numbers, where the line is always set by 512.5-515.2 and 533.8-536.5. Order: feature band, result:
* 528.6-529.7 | -0.120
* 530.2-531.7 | -0.066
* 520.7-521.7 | -0.085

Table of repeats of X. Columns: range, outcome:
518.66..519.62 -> 164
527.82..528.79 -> 182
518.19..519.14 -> 144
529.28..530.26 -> 185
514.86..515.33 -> 149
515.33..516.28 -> 165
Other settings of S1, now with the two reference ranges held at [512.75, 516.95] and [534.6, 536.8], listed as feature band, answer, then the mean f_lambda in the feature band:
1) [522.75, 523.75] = -0.064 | 177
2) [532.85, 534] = 0.023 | 173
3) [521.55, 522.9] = 0.016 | 164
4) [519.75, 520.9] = -0.076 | 175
